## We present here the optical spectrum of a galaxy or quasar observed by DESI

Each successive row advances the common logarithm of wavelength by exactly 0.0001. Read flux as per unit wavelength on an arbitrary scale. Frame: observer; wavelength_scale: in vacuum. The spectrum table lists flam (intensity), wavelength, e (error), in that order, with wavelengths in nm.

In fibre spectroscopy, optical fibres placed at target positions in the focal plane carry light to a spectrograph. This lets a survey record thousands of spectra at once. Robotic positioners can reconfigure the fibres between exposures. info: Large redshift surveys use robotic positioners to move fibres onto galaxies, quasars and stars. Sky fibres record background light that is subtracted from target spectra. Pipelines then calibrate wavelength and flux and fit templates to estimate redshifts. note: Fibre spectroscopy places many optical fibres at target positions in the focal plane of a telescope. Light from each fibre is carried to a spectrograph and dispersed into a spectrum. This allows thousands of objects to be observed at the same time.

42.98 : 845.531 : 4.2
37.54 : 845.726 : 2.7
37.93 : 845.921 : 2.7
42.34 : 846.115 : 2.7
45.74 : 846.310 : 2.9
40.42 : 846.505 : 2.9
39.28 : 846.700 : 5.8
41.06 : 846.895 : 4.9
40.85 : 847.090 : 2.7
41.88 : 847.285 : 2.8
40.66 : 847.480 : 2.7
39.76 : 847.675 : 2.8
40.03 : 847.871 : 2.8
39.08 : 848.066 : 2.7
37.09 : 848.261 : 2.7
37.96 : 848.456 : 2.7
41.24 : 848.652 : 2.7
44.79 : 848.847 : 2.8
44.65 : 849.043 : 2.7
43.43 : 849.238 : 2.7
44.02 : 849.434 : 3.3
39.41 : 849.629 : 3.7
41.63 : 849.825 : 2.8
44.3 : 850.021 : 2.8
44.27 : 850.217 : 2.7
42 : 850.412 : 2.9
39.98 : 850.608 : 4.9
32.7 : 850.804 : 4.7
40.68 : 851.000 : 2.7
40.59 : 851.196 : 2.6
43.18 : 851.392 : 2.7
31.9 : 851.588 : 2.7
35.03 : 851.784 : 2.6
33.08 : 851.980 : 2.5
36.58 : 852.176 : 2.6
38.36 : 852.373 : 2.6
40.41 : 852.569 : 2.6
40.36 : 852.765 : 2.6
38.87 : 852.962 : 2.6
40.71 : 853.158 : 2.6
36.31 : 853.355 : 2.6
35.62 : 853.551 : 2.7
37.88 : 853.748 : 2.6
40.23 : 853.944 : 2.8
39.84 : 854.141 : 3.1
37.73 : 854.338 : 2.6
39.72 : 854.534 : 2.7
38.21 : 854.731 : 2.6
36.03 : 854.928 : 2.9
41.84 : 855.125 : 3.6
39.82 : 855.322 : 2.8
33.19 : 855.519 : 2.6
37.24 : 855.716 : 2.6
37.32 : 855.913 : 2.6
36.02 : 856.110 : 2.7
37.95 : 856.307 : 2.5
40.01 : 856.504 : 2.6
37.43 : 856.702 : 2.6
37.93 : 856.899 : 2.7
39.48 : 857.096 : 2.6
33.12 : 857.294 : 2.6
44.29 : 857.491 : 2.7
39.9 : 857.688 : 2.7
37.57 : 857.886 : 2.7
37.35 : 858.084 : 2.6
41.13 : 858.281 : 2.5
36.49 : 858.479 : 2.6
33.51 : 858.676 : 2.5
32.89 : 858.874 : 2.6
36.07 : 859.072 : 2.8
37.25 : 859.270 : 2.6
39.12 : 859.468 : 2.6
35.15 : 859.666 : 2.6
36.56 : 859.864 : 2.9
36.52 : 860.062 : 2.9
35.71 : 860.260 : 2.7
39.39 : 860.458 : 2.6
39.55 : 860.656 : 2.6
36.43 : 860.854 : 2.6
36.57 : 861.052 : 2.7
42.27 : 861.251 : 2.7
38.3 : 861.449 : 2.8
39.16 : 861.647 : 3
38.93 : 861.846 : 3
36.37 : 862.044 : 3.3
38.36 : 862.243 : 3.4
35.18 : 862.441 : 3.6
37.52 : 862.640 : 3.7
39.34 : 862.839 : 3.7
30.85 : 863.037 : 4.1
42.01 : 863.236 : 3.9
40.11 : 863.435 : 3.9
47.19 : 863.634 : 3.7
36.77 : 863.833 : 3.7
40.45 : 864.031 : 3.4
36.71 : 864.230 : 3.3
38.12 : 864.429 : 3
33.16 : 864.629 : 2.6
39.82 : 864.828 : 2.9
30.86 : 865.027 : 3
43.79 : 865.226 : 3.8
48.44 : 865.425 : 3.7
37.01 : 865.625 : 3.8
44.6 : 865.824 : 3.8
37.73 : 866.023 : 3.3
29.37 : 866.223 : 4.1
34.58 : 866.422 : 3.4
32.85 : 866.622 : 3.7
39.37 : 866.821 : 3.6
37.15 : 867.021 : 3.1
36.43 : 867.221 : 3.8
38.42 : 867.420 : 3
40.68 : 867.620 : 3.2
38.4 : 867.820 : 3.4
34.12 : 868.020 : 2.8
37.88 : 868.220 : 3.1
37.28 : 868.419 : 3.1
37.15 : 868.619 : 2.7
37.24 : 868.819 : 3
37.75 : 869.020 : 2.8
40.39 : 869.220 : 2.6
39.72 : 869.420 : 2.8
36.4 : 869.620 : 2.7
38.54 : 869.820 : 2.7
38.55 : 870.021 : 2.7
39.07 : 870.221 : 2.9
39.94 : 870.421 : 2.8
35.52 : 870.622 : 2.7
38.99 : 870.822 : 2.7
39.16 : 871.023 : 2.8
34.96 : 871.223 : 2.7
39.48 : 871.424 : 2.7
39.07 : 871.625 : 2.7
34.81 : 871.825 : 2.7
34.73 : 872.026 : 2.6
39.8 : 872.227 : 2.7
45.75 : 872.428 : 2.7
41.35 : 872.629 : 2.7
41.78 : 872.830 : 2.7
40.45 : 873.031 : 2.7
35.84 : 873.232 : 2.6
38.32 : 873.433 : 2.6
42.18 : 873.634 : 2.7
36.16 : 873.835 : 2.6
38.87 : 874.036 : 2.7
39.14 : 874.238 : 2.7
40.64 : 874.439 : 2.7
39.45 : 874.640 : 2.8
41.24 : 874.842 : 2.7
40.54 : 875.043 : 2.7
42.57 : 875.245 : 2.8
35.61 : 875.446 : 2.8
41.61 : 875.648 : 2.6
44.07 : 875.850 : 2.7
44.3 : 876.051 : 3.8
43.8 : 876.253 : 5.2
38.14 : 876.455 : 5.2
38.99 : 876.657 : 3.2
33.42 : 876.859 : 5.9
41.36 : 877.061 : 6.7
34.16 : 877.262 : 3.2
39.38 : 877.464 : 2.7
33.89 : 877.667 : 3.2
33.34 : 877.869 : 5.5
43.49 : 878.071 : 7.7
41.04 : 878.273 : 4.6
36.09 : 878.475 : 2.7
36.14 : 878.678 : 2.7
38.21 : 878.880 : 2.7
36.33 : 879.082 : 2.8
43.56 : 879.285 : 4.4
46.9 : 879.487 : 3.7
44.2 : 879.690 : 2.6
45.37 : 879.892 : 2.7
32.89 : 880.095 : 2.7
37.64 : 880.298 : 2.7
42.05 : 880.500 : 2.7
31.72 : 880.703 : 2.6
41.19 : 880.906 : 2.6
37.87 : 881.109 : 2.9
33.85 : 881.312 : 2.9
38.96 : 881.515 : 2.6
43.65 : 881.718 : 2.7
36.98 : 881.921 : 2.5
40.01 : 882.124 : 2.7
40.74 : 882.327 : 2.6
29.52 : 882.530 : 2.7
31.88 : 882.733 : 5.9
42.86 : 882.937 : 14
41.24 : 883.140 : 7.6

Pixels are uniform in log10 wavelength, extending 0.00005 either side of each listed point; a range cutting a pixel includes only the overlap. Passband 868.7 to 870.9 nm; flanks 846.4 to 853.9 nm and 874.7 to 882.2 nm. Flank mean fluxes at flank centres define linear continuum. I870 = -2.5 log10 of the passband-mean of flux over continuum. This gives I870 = 0.03 mag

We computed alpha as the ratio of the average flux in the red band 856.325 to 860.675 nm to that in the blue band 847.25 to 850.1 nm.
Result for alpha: 0.9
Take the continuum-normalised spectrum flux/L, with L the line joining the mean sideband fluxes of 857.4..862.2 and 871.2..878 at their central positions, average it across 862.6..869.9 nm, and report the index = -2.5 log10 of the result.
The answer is 0.01 mag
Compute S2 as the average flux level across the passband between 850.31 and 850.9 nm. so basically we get 38.3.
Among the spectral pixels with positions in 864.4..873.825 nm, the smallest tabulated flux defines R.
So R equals 29.37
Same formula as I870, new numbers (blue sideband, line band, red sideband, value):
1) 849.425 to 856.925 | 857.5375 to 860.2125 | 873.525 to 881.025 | 0.052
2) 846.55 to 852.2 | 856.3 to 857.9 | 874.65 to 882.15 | 0.032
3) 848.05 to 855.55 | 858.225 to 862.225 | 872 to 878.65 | 0.058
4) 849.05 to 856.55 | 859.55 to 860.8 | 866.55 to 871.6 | 0.037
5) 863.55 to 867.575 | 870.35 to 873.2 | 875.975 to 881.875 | -0.010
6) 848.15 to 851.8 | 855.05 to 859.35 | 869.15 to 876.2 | 0.073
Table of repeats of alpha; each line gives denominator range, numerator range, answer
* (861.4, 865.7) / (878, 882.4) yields 1.02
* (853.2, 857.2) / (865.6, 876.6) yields 1.02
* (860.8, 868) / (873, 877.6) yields 1.04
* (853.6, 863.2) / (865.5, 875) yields 1.02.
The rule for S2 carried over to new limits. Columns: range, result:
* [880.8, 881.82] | 39.1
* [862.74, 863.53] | 38.1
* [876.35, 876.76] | 38.5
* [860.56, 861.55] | 38.6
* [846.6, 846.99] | 40.2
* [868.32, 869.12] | 37.3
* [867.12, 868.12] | 37.6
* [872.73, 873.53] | 39.1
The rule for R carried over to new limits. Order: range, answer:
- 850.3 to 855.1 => 31.9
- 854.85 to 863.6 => 30.85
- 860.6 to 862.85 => 35.18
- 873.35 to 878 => 33.34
